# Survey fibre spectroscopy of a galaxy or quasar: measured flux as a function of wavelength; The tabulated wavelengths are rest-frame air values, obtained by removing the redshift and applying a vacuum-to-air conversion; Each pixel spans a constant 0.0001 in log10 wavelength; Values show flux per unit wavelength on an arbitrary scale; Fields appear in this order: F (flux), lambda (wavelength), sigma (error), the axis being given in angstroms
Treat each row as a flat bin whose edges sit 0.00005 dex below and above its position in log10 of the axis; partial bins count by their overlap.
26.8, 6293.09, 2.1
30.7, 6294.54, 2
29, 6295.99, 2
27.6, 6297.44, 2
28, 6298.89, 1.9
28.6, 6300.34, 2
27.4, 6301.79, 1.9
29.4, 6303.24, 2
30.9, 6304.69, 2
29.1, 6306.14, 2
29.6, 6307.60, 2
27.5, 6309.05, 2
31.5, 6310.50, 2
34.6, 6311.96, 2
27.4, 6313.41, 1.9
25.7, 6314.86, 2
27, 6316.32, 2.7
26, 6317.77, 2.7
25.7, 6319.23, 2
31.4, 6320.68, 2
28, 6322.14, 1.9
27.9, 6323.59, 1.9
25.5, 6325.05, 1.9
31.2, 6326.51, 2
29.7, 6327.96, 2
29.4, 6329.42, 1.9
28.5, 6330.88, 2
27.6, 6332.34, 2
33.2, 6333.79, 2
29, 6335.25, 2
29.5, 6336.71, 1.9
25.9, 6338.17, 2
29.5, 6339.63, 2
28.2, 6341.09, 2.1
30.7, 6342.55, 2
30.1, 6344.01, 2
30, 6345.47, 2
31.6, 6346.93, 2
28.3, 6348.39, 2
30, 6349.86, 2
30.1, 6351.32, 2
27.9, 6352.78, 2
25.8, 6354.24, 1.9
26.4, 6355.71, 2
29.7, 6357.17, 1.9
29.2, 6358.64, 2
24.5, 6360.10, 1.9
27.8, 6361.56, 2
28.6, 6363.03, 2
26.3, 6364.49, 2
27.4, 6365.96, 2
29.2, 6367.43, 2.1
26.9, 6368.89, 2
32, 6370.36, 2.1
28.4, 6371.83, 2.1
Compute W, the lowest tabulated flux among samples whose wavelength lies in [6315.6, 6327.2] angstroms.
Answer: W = 25.5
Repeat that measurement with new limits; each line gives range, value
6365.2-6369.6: 26.9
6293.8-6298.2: 27.6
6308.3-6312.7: 27.5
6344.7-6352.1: 28.3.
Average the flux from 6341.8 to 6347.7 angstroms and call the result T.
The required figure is 30.6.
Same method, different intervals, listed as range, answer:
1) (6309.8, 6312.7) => 33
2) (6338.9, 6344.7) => 29.6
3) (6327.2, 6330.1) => 29.6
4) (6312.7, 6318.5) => 26.5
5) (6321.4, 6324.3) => 28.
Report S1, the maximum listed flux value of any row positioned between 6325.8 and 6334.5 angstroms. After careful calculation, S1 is 33.2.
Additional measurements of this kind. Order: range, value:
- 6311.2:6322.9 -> 34.6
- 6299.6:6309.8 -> 30.9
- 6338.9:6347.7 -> 31.6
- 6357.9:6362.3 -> 29.2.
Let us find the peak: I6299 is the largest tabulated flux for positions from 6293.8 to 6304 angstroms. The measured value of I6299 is 30.7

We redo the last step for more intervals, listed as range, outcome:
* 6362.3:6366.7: 28.6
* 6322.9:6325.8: 27.9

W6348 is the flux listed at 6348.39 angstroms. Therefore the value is 28.3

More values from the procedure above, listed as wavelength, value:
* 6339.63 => 29.5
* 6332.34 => 27.6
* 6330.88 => 28.5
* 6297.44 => 27.6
